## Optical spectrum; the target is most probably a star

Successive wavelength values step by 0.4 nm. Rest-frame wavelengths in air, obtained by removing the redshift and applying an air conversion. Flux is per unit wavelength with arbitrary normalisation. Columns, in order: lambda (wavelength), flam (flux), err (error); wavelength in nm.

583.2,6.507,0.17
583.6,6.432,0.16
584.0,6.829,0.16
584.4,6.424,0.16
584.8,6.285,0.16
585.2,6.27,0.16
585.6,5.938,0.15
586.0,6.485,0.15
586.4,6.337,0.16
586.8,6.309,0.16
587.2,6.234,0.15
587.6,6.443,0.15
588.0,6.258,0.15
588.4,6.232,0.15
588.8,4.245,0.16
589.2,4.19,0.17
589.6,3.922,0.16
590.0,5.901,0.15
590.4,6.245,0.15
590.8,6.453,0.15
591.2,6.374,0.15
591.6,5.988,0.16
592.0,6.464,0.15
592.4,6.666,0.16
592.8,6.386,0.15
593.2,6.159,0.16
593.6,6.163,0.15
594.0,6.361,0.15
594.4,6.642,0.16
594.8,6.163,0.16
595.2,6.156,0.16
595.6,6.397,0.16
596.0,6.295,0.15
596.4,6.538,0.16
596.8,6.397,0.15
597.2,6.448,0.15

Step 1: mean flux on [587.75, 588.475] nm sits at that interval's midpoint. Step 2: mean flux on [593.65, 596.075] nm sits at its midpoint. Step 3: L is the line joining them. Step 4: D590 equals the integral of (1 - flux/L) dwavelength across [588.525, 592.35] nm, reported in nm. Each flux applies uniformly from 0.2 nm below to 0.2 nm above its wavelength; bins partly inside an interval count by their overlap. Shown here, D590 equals 0.42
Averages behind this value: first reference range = 6.26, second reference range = 6.33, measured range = 5.59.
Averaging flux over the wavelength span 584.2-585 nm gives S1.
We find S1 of 6.35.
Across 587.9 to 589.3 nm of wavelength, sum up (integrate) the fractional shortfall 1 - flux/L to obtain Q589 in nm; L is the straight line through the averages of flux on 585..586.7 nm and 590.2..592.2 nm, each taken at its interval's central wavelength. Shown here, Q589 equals 0.23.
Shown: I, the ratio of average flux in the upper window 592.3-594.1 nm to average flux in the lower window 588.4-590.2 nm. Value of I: 1.33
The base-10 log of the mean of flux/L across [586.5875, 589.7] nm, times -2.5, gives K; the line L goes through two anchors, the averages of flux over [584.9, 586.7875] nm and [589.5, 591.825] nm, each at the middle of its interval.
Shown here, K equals 0.11 mag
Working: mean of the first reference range 6.26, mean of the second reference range 5.9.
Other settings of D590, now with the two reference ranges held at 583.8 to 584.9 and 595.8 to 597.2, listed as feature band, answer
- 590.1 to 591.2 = 0.03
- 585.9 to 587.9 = 0.05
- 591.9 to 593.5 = 0.01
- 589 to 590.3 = 0.34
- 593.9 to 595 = 0.01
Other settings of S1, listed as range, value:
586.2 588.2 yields 6.32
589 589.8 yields 4.06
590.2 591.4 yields 6.36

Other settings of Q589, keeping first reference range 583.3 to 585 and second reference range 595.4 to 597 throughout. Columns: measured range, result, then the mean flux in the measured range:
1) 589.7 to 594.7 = 0.13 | 6.27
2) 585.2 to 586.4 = 0.04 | 6.24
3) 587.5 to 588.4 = 0.02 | 6.31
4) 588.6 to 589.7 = 0.40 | 4.14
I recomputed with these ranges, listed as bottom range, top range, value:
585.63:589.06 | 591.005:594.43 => 1.05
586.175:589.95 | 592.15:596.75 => 1.14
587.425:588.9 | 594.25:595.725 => 1.07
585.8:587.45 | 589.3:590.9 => 0.87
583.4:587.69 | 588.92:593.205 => 0.92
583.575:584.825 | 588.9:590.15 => 0.70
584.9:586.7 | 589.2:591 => 0.87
